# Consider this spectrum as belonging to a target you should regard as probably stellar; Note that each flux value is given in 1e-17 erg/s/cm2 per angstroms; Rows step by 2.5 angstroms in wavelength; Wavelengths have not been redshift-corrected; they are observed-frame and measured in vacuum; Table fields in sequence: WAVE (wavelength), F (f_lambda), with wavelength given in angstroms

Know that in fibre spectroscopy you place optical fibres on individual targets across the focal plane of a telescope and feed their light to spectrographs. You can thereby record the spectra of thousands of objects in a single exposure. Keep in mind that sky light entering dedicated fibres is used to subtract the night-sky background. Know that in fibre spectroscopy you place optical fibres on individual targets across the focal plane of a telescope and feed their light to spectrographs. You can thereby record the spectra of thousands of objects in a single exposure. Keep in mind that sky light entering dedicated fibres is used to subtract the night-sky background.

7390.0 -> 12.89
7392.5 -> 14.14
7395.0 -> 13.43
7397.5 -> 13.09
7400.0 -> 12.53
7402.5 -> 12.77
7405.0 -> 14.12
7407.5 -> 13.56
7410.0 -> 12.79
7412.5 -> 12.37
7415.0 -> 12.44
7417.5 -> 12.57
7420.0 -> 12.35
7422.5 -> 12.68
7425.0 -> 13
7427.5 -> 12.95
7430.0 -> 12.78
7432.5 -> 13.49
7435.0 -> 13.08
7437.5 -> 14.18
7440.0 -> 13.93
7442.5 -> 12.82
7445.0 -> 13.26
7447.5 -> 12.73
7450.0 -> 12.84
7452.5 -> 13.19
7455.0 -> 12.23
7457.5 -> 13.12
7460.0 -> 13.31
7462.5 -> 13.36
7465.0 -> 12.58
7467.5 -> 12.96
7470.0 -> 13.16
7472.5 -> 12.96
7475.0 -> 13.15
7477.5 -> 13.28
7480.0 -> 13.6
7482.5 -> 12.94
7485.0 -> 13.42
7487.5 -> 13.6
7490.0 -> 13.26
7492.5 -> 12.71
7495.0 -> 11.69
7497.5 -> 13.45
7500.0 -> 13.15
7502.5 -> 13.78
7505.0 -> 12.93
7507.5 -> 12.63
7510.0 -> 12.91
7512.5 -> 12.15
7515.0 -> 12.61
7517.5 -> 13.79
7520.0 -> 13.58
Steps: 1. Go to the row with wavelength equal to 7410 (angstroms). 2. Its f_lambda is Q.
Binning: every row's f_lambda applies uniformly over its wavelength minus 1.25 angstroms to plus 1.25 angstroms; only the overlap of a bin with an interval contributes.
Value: 12.79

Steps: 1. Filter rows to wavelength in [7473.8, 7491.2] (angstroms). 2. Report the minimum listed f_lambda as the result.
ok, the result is 12.94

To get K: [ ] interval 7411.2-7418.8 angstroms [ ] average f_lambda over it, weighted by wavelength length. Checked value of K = 12.5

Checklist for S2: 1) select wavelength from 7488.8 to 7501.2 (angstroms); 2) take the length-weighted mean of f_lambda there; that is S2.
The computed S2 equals 12.8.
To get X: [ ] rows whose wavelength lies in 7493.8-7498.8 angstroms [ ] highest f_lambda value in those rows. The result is 13.45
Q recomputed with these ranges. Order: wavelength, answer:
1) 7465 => 12.58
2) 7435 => 13.08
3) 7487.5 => 13.6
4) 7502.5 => 13.78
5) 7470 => 13.16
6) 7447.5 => 12.73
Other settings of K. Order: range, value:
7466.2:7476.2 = 13.1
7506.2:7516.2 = 12.6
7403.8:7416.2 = 13.1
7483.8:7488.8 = 13.5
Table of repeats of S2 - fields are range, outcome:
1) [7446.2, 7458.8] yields 12.8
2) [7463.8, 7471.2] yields 12.9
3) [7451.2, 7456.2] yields 12.7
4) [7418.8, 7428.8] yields 12.7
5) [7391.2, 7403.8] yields 13.2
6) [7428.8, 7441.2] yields 13.5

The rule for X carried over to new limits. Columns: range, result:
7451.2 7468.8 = 13.36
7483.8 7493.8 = 13.6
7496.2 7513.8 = 13.78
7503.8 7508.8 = 12.93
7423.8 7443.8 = 14.18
